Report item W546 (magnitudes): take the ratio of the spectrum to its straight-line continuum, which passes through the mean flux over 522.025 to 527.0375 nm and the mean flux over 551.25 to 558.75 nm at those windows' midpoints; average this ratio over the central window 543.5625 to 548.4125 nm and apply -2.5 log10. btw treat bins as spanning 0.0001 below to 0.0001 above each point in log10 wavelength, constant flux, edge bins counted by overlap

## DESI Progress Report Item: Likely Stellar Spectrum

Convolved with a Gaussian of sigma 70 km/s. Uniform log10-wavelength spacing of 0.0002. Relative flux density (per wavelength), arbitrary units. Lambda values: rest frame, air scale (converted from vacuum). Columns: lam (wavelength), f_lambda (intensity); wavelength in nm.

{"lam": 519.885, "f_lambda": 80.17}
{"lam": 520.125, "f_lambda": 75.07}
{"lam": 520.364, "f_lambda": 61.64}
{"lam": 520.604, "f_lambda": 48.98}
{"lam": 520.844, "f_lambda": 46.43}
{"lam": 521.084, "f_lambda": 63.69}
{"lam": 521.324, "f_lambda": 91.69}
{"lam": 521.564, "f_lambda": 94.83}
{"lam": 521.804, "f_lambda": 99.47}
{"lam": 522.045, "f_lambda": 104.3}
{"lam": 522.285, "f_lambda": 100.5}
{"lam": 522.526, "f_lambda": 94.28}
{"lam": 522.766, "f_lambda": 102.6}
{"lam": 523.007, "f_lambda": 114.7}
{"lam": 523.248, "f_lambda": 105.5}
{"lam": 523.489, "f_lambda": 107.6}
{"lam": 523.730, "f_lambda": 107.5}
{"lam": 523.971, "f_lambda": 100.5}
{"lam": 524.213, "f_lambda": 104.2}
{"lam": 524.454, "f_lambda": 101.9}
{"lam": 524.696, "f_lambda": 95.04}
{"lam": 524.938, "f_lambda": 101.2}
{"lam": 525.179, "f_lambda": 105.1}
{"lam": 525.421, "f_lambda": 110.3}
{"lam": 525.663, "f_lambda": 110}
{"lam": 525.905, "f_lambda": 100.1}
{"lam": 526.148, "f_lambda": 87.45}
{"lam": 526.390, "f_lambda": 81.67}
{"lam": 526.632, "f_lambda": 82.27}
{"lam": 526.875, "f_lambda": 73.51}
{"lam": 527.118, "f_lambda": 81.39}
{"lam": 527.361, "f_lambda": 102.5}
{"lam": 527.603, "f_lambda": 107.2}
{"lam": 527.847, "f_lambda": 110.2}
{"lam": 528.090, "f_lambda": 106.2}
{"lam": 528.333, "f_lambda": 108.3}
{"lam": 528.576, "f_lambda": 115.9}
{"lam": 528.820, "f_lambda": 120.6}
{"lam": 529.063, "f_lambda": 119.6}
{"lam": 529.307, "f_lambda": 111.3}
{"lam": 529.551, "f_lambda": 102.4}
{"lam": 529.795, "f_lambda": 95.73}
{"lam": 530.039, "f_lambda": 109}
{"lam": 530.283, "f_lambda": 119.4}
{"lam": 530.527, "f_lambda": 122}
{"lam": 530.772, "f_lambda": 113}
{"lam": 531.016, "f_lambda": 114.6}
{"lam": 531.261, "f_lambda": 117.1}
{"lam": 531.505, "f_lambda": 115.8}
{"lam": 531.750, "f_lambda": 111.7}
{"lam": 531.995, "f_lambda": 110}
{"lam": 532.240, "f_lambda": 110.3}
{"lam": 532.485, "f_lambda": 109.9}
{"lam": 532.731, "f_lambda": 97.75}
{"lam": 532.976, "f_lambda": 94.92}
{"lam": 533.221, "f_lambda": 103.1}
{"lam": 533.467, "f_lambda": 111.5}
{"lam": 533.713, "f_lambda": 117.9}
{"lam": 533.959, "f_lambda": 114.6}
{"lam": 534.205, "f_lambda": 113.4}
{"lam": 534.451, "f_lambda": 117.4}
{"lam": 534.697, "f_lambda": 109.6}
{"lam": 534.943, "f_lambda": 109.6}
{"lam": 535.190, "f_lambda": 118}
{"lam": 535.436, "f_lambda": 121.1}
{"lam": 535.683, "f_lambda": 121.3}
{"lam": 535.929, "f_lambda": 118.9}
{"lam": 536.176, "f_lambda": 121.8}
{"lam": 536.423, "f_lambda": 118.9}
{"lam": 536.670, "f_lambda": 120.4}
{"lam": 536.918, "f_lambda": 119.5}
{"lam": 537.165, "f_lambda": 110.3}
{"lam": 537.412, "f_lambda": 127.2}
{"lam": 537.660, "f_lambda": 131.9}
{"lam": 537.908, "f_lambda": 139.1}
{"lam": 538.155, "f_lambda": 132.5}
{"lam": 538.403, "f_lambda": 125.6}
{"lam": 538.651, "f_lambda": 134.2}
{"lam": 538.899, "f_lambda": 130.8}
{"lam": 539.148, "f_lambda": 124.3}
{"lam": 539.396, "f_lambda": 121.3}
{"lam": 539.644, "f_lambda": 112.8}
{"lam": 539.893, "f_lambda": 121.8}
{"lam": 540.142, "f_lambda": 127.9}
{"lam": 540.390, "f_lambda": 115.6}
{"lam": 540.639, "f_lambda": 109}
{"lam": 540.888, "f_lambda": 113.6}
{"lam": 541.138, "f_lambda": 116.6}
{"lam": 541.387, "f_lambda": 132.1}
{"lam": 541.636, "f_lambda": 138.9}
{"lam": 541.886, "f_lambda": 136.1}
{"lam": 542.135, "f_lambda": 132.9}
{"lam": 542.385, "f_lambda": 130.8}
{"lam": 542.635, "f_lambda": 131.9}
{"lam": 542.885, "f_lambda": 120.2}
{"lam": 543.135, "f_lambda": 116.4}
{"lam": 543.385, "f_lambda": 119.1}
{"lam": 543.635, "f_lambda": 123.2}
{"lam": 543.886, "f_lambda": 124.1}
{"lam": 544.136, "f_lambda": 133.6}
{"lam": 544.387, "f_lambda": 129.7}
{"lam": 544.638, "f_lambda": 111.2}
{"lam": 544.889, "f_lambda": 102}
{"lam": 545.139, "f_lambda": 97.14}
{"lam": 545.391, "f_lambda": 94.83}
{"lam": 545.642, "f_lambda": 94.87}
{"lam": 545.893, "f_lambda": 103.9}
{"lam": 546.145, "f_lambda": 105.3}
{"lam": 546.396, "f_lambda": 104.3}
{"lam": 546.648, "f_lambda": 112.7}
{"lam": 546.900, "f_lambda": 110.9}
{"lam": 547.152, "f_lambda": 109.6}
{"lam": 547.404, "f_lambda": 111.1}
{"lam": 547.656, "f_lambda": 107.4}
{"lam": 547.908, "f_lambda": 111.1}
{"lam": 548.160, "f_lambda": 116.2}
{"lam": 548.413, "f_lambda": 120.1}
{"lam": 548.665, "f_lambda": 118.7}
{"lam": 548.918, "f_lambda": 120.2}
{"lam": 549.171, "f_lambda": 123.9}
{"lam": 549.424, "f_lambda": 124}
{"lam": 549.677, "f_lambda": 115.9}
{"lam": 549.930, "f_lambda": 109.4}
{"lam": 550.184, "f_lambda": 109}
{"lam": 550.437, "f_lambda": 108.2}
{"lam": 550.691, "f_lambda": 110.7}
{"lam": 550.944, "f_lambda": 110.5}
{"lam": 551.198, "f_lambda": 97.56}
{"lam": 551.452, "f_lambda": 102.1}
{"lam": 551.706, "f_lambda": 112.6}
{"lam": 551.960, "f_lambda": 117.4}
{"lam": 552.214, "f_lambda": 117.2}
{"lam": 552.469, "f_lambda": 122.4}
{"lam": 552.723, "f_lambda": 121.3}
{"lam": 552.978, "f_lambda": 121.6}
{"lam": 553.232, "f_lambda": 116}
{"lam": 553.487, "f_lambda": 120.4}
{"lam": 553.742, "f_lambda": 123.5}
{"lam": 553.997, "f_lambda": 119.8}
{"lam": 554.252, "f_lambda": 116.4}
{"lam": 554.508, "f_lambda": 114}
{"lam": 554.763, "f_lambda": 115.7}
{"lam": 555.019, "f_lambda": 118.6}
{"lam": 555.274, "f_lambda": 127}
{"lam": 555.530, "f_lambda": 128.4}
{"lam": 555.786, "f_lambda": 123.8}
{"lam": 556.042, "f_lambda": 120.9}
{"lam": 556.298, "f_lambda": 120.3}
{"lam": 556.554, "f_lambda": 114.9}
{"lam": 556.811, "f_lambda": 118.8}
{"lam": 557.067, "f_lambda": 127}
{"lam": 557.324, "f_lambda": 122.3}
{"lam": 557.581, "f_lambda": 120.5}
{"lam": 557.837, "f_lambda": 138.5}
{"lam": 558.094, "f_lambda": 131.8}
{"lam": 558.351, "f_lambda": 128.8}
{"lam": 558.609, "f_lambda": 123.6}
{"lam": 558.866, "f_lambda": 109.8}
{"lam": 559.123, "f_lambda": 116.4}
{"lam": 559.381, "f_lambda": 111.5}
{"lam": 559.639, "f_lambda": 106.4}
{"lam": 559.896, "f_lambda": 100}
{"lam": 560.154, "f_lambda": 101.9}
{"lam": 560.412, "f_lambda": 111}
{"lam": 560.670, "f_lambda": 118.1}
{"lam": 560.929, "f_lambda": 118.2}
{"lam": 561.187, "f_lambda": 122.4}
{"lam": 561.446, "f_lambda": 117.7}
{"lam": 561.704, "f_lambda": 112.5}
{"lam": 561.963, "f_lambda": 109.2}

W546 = 0.03 mag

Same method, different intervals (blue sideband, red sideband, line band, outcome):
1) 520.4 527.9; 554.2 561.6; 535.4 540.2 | -0.19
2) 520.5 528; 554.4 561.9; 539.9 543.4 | -0.16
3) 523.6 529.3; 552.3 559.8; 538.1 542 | -0.13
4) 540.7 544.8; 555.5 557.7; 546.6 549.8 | 0.07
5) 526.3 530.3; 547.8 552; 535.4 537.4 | -0.12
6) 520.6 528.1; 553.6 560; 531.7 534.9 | -0.07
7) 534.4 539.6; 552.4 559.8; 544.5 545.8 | 0.21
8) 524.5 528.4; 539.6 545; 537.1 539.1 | -0.12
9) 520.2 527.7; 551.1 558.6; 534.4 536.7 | -0.14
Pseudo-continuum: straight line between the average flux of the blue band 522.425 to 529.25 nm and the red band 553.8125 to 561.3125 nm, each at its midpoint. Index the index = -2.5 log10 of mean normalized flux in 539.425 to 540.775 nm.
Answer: -0.08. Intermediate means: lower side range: 102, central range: 118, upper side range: 119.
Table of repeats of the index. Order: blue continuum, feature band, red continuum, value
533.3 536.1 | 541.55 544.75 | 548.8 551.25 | -0.111 mag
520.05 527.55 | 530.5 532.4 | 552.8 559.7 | -0.151 mag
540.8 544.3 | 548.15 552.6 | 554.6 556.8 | 0.083 mag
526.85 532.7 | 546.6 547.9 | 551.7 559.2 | 0.067 mag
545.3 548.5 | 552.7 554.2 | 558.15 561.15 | -0.086 mag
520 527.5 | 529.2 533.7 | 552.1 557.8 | -0.108 mag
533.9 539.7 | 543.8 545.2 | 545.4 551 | -0.021 mag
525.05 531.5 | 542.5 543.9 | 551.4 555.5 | -0.087 mag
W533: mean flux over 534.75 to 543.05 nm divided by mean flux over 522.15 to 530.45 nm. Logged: 1.20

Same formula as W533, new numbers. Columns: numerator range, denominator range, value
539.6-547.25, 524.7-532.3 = 1.11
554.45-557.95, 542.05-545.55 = 1.03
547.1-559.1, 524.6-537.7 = 1.08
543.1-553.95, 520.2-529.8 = 1.17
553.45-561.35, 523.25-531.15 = 1.14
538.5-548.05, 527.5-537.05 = 1.04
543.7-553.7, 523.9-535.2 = 1.06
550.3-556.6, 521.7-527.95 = 1.17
